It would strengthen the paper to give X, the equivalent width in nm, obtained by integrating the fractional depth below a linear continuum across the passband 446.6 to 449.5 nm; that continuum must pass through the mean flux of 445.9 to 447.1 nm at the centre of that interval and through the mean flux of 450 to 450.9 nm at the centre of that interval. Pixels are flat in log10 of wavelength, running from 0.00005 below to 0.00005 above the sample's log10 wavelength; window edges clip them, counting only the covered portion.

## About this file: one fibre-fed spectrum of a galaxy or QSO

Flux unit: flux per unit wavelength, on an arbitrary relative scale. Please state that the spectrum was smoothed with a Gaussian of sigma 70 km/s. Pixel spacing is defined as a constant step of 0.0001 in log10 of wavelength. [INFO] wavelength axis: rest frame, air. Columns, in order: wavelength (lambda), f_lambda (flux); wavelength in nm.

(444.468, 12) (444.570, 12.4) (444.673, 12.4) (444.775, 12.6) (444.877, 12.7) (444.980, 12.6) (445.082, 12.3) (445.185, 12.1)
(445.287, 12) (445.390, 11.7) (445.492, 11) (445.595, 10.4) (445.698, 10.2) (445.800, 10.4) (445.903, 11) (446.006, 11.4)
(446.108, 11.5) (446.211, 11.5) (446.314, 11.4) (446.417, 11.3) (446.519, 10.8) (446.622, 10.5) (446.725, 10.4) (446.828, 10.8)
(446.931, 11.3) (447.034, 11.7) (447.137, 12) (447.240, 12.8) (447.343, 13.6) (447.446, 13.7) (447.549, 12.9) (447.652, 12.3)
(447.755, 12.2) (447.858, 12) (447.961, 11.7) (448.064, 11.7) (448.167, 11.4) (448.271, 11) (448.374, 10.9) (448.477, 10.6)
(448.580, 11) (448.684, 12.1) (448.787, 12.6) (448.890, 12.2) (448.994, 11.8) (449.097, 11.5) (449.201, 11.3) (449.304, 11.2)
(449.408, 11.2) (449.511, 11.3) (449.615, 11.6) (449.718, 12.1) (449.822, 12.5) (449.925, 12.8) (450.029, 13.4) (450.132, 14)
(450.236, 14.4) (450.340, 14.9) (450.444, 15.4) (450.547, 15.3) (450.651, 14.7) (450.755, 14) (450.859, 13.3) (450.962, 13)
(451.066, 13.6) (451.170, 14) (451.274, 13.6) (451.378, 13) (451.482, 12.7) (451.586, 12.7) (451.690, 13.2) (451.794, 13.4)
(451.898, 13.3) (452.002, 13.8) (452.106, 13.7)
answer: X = 0.15 nm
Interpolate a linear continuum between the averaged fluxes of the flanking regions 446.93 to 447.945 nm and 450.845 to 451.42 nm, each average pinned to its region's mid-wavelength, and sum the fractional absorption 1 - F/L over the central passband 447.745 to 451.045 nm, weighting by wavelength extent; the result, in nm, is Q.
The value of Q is 0.13 nm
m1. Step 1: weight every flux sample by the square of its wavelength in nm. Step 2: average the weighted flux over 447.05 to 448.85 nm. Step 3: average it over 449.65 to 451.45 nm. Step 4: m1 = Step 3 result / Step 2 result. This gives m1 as 1.16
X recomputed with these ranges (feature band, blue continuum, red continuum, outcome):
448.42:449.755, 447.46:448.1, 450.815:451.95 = 0.11 nm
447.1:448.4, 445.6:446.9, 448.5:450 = -0.10 nm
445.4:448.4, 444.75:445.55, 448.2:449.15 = 0.07 nm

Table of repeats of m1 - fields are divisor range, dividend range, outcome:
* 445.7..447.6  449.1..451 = 1.15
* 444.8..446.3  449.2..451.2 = 1.18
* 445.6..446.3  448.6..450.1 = 1.11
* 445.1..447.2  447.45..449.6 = 1.06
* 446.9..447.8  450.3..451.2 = 1.15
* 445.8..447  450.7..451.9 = 1.23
